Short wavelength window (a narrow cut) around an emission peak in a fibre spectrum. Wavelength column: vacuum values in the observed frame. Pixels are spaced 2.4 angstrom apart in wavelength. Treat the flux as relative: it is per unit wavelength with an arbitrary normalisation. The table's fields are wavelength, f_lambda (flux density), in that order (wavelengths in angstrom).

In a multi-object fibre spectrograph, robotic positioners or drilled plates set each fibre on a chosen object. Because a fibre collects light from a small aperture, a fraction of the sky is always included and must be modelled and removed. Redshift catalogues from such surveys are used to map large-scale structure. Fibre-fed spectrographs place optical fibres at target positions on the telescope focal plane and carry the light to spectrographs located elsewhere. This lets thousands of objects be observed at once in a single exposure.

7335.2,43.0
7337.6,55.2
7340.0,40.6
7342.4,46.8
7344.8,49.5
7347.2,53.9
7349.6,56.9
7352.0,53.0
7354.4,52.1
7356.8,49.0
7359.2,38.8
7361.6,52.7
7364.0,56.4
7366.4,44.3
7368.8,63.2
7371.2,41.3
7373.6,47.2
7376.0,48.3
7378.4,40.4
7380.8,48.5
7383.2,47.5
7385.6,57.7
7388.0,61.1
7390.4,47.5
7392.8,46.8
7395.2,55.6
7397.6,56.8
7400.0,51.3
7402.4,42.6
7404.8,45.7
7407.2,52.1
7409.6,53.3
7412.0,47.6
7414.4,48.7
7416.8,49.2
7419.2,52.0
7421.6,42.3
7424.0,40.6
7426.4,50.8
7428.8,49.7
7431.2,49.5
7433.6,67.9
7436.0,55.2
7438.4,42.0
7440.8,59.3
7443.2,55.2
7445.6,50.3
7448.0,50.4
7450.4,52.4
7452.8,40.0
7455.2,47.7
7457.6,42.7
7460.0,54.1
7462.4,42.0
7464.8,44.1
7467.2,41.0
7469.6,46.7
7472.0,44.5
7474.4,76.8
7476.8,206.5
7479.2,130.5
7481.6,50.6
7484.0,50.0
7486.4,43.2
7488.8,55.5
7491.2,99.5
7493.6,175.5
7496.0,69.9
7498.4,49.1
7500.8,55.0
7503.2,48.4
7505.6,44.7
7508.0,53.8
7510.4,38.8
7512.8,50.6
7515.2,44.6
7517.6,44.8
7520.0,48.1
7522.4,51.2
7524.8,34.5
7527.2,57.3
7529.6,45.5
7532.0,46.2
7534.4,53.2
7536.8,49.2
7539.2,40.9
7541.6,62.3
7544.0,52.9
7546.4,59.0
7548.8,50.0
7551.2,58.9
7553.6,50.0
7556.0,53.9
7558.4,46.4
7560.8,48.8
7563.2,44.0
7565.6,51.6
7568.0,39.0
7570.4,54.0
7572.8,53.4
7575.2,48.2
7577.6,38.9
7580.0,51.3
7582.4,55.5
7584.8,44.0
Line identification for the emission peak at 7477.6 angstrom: [S II]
